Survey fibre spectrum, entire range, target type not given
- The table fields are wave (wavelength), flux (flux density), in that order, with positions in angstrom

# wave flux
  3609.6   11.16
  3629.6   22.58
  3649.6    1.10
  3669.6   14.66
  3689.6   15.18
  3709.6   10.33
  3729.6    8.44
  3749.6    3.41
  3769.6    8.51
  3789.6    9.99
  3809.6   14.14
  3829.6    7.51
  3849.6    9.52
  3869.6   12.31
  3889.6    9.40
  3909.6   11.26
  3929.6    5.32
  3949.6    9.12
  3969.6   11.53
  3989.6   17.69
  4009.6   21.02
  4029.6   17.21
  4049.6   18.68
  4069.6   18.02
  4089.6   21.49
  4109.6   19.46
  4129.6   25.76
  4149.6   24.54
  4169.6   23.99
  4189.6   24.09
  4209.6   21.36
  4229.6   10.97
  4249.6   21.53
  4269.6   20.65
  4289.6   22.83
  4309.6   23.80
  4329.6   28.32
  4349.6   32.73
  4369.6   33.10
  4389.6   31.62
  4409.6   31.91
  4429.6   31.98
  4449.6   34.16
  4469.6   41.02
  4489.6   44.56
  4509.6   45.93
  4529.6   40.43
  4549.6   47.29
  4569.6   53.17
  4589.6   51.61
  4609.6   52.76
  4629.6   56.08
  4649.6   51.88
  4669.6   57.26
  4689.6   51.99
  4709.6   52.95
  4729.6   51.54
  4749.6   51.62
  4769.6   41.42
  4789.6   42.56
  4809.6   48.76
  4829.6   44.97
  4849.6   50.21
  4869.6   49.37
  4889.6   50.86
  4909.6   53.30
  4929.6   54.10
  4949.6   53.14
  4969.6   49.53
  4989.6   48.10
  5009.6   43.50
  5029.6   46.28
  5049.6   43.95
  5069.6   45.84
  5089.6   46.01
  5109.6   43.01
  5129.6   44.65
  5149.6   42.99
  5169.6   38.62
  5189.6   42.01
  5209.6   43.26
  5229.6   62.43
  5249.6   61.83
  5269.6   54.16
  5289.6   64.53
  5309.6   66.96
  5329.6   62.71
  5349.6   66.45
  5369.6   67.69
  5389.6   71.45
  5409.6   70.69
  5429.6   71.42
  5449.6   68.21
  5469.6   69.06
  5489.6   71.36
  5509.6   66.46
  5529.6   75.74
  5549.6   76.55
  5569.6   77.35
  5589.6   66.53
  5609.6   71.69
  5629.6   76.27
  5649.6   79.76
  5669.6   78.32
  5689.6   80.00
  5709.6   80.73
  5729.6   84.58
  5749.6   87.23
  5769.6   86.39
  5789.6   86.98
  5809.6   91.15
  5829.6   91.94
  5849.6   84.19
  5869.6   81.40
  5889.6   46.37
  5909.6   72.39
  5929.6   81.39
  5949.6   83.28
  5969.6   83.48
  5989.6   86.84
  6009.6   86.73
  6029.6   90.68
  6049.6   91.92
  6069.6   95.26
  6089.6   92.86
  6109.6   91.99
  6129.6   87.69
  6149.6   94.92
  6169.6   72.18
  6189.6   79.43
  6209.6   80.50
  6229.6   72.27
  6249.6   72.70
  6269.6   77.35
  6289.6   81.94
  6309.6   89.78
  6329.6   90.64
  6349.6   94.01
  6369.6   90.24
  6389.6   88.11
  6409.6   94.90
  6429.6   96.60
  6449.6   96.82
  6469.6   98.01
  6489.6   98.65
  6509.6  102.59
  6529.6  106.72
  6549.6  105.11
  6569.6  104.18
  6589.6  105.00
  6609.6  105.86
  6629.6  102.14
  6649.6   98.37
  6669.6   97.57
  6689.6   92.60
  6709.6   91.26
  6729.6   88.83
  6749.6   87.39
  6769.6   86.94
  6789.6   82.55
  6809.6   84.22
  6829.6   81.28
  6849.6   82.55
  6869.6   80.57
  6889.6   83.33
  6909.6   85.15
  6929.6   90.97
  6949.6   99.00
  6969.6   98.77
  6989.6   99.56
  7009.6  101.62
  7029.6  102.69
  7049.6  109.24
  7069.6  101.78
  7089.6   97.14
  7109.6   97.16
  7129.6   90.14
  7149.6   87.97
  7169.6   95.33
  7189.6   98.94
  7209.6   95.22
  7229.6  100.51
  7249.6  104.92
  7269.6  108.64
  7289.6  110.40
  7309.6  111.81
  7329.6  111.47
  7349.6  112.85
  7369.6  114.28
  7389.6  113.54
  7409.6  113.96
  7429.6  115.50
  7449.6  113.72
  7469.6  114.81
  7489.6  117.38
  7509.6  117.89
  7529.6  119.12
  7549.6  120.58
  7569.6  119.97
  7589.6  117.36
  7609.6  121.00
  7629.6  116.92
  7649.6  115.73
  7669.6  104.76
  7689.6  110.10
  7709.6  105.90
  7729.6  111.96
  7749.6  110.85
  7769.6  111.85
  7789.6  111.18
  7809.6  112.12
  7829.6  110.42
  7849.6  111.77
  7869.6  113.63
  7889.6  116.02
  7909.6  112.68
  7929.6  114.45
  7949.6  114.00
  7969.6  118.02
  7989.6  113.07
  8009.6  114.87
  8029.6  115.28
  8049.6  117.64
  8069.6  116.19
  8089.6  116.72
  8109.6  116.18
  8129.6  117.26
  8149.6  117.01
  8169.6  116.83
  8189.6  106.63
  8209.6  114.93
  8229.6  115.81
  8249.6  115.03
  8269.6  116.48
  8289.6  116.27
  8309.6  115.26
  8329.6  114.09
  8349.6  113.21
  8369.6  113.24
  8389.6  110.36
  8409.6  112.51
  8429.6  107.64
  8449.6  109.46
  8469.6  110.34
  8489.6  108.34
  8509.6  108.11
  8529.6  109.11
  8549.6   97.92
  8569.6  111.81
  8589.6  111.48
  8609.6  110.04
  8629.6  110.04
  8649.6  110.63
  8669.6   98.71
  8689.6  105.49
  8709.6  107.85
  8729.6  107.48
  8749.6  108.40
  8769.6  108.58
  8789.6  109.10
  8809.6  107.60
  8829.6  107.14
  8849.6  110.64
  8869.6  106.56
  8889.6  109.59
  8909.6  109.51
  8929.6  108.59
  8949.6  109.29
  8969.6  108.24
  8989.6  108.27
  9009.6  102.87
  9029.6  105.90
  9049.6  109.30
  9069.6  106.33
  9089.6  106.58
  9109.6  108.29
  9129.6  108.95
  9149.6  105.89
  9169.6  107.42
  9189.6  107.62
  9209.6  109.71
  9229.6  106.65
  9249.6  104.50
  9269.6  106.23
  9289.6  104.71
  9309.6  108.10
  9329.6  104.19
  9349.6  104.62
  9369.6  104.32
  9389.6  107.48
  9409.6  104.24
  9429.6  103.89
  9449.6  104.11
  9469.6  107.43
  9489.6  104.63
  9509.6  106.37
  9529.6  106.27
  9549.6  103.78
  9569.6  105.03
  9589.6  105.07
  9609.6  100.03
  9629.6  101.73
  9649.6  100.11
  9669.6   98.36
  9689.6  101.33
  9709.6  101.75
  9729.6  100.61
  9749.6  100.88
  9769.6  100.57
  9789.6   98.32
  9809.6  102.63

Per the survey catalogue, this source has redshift 0.00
